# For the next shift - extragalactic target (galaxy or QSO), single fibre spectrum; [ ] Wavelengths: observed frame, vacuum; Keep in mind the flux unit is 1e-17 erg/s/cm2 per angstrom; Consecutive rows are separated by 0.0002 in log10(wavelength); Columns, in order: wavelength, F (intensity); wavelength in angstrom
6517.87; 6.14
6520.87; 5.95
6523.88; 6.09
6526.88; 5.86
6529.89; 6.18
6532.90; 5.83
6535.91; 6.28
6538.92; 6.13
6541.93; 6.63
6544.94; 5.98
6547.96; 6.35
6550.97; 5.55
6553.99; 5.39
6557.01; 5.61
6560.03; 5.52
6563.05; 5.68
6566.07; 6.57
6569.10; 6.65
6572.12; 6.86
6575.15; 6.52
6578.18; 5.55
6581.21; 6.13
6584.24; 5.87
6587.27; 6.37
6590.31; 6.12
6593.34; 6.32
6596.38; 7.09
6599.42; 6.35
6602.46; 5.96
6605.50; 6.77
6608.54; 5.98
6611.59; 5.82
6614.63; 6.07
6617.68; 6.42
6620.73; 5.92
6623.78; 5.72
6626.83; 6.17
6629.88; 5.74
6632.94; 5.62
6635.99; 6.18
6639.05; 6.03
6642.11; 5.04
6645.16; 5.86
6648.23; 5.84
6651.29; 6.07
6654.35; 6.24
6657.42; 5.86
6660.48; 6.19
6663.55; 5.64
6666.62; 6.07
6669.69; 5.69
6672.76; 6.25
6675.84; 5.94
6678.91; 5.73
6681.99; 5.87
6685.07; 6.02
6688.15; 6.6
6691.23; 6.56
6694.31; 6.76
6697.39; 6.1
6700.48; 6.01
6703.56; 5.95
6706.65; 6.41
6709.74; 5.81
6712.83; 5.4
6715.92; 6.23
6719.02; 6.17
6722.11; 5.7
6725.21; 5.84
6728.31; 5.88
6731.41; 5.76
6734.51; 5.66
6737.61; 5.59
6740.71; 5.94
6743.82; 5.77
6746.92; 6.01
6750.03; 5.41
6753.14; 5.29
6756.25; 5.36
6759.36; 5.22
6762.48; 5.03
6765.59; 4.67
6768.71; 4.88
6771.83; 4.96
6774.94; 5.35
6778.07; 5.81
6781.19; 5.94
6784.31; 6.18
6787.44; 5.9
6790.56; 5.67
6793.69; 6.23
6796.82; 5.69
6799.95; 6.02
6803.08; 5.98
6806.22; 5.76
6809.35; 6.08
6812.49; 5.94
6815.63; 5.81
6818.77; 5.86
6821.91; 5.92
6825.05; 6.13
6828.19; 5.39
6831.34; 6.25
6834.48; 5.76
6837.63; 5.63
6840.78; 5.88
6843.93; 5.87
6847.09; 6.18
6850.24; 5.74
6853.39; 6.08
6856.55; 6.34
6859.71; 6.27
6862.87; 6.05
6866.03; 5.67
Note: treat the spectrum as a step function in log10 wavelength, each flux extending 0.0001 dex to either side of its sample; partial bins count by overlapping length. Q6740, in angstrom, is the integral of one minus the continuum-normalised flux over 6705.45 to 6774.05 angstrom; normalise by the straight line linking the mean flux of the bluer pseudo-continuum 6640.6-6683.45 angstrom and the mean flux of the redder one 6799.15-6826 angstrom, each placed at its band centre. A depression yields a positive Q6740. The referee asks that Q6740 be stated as 3.8 angstrom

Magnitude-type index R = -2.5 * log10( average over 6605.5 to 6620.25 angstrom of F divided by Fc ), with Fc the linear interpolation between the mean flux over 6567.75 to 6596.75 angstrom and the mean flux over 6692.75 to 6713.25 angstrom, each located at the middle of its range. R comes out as 0.02 mag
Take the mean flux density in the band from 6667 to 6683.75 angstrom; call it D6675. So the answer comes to 5.91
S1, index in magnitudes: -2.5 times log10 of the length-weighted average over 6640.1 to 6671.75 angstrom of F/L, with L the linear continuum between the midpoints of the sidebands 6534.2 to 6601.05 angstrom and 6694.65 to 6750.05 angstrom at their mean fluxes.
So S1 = 0.03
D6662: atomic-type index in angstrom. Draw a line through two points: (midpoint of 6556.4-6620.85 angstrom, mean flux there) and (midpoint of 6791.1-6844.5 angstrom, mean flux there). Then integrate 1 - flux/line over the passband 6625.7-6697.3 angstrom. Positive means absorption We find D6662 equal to 1.2 angstrom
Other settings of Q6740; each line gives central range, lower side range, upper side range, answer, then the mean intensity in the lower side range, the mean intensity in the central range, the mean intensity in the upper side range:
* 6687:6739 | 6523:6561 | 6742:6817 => -2.8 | 5.96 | 6.02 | 5.62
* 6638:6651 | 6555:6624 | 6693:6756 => 0.7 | 6.17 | 5.72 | 5.87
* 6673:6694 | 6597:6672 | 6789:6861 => -0.7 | 5.98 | 6.16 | 5.93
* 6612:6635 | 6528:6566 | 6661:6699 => 0.3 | 5.95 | 5.95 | 6.1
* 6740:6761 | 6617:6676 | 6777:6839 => 1.2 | 5.92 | 5.55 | 5.9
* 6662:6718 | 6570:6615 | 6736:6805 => -1.6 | 6.26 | 6.06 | 5.59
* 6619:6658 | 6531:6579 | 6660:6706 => 1.4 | 6.08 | 5.87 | 6.1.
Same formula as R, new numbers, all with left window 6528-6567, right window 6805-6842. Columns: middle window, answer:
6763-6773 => 0.210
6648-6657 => -0.023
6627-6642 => 0.019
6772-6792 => 0.025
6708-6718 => 0.012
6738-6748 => 0.006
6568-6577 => -0.117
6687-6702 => -0.086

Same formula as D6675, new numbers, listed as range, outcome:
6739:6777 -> 5.33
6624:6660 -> 5.88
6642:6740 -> 5.97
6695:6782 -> 5.66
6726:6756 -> 5.69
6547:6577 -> 6.06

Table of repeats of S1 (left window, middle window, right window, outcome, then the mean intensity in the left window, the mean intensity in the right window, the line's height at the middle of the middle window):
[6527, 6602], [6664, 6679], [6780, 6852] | 0.02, 6.14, 5.91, 6.04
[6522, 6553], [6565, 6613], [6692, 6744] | -0.05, 6.07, 5.95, 6.04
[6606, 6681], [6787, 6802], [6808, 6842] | 0.00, 5.93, 5.88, 5.89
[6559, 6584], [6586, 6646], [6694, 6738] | 0.01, 6.18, 5.94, 6.11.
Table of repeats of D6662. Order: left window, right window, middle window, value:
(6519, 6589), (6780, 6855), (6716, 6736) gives 0.3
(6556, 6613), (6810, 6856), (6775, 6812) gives 0.3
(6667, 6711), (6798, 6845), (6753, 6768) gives 2.3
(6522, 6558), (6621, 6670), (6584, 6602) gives -1.3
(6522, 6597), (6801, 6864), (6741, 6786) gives 4.1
